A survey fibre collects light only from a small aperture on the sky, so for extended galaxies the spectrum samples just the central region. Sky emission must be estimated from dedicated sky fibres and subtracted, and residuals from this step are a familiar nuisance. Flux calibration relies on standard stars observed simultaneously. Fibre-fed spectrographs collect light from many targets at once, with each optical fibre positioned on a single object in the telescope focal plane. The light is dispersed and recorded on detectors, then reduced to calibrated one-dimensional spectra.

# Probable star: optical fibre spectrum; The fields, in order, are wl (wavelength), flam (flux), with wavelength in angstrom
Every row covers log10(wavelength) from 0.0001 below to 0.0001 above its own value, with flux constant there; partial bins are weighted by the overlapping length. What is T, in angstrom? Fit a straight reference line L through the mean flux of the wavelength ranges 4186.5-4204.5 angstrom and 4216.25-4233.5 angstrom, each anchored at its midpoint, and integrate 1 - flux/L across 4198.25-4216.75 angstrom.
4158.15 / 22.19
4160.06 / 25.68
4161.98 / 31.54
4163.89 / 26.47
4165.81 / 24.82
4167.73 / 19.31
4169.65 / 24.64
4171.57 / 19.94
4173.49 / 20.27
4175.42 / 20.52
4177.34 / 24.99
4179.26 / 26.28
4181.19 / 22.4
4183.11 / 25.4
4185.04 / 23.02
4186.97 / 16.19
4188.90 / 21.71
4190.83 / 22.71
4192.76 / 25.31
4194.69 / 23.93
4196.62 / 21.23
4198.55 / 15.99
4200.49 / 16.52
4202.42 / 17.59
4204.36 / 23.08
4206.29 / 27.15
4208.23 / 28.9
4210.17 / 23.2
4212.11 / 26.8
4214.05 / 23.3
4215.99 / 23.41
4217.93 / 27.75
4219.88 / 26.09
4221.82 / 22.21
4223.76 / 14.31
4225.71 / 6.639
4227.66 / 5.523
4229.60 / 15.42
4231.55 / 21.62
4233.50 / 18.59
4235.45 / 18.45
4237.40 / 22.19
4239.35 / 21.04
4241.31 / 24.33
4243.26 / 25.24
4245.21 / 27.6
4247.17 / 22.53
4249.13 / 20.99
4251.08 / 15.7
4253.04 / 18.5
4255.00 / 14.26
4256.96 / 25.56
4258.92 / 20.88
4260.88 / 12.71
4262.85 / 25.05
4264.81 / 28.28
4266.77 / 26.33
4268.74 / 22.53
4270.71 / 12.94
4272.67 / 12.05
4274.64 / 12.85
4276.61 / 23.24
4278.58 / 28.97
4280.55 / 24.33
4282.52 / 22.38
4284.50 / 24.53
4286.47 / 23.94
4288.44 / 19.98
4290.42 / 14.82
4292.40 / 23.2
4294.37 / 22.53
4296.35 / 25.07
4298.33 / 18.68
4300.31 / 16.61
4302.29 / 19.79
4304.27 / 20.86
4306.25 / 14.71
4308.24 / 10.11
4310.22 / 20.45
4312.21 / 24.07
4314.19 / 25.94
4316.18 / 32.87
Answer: -3.4 angstrom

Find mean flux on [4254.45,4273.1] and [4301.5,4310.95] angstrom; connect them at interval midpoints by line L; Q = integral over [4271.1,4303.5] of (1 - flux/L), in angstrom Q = -3.8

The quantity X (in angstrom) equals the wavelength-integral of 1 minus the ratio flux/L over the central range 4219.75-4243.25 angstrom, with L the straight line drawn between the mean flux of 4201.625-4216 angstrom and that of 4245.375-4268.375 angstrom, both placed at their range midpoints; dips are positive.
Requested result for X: 4.9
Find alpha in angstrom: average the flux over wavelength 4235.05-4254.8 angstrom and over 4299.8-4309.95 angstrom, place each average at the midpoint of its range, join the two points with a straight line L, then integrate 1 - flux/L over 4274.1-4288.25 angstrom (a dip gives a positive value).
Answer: -3.4 angstrom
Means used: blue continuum 21.5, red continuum 16.7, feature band 23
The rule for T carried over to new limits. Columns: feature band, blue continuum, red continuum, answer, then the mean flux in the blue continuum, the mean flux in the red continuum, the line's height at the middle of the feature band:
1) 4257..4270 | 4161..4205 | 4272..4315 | -1.0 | 22.3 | 20.5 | 21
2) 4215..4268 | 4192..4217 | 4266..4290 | 3.4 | 22.8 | 21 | 21.9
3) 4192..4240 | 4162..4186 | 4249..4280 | 2.9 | 23.5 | 20.1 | 21.9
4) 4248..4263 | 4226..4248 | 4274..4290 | 1.4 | 19.8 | 22.5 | 20.9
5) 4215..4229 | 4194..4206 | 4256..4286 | 1.8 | 20.1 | 21.5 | 20.5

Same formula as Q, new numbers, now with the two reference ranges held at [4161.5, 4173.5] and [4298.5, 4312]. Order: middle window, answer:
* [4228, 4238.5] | 1.2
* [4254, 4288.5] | -3.8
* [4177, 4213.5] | -0.3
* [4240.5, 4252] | -1.4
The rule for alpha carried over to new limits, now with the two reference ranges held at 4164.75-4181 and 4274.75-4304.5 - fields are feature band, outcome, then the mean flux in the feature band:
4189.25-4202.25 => 1.0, 20.8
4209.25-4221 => -1.5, 25.1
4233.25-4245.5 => -0.2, 22.4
